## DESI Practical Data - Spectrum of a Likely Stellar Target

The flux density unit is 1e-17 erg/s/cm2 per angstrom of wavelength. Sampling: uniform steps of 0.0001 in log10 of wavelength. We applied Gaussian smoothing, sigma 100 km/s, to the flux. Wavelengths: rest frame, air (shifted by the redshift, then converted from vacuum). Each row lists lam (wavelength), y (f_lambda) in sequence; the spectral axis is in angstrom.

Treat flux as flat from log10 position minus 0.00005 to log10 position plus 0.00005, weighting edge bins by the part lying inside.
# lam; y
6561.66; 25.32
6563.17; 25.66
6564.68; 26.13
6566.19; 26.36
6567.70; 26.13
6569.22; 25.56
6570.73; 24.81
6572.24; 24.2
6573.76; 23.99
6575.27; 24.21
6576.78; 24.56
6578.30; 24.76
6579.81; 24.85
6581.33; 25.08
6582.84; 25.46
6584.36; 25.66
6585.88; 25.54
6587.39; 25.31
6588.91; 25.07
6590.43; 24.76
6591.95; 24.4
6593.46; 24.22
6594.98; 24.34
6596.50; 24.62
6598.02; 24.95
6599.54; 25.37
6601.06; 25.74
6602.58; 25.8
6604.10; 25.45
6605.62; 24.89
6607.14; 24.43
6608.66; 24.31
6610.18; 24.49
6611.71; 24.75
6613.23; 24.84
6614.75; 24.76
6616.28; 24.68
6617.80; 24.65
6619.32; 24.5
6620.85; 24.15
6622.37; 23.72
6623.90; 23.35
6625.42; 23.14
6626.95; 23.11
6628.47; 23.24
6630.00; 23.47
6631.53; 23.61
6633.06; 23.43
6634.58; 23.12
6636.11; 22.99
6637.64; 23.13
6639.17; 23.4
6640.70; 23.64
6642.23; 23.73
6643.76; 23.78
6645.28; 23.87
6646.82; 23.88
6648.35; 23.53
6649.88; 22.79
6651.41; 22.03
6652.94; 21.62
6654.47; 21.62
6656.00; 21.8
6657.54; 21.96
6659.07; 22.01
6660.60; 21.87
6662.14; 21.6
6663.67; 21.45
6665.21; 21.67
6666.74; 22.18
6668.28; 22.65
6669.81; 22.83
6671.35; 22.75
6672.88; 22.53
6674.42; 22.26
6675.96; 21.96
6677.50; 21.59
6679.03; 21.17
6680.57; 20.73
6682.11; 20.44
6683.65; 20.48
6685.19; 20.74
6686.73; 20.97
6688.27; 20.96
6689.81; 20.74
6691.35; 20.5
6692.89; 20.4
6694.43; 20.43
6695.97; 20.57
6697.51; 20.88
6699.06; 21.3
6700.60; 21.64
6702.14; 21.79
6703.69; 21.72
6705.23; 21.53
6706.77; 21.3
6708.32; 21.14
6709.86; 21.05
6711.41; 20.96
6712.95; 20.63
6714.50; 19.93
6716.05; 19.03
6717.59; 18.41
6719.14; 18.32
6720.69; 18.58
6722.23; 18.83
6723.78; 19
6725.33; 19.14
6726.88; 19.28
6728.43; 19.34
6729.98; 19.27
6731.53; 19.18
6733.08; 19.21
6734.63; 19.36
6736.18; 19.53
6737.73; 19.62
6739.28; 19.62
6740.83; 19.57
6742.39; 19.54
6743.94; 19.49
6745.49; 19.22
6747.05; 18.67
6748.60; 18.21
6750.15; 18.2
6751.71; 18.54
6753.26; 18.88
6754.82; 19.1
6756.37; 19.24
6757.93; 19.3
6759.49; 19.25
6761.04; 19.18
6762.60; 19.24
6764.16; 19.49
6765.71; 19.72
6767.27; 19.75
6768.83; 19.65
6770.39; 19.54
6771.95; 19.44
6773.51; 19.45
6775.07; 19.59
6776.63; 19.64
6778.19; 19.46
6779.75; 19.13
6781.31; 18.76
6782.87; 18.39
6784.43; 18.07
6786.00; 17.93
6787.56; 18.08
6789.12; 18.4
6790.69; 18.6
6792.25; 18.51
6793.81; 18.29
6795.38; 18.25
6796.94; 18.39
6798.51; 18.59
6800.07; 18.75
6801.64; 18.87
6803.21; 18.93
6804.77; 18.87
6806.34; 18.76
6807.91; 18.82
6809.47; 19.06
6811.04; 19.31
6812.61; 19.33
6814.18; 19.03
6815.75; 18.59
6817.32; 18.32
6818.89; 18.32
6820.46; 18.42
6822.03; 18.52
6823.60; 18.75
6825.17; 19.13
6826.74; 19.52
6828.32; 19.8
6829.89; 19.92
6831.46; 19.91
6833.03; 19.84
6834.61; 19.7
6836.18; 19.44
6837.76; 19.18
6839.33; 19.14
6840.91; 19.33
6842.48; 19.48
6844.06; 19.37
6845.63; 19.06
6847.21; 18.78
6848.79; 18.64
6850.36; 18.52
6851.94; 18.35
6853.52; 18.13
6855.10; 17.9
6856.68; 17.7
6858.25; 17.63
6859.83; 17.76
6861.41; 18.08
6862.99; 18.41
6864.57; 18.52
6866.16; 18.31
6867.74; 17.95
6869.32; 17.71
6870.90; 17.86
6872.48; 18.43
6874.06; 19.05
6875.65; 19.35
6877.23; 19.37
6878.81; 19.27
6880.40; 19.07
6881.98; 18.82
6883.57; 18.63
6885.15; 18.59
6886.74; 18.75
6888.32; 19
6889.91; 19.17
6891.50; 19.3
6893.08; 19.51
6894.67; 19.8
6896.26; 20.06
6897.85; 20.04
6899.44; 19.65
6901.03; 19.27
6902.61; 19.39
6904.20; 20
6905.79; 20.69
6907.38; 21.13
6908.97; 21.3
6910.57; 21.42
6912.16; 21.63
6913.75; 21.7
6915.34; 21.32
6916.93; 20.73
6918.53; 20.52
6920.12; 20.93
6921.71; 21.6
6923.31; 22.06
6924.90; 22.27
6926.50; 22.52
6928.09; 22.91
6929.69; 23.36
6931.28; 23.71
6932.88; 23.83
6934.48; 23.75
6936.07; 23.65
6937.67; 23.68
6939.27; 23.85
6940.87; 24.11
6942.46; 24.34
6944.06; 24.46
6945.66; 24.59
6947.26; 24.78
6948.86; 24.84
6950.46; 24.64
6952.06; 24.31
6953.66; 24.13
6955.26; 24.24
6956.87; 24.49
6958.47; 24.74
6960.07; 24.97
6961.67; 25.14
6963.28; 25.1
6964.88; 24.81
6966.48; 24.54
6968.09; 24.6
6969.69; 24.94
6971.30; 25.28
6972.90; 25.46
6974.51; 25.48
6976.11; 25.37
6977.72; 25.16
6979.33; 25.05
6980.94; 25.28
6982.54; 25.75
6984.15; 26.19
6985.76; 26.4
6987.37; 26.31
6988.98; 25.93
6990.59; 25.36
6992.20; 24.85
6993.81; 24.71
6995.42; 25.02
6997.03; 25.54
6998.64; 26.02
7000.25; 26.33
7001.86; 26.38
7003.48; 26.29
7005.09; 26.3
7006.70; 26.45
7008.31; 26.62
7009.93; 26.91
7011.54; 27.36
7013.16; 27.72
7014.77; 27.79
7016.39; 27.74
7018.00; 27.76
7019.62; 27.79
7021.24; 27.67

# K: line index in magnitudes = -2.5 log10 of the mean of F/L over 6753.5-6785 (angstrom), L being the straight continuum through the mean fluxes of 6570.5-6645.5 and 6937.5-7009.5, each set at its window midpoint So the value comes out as 0.27 mag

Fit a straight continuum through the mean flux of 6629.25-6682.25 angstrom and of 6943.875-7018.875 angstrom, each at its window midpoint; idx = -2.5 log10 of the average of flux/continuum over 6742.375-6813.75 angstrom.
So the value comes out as 0.24 mag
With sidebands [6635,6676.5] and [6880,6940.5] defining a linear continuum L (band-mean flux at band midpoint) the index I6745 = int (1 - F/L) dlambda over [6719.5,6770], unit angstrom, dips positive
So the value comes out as 6.52 angstrom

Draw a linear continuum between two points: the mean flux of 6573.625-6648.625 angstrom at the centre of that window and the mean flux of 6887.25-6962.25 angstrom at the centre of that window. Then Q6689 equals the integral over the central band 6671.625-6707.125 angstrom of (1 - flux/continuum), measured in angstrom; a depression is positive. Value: 3.94 angstrom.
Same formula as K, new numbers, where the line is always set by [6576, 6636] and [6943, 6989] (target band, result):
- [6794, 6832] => 0.30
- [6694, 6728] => 0.21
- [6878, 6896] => 0.29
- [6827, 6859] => 0.29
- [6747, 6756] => 0.31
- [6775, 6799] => 0.31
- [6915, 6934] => 0.13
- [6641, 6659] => 0.08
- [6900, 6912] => 0.21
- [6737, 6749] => 0.27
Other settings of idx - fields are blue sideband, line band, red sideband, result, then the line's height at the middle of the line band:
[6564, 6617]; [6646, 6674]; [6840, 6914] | 0.06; 23.6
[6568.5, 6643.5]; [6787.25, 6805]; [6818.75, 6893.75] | 0.09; 20.2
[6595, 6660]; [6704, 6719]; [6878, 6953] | 0.14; 23.1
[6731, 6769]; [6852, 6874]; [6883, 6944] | 0.15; 20.7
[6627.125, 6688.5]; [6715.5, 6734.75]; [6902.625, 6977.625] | 0.19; 22.6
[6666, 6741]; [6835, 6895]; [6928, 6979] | 0.23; 23.1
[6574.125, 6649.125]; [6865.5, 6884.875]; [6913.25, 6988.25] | 0.28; 24.2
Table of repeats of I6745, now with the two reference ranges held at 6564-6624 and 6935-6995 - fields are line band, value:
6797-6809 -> 2.9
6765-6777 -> 2.6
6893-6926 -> 5.5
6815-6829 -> 3.4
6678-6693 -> 2.5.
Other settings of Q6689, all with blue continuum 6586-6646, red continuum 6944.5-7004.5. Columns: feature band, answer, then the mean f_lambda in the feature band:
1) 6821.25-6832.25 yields 2.4 angstrom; 19.4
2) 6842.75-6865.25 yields 5.9 angstrom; 18.4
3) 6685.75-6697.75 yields 1.9 angstrom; 20.7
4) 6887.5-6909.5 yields 4.5 angstrom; 19.9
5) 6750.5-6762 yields 2.6 angstrom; 19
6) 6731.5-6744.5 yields 2.7 angstrom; 19.5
